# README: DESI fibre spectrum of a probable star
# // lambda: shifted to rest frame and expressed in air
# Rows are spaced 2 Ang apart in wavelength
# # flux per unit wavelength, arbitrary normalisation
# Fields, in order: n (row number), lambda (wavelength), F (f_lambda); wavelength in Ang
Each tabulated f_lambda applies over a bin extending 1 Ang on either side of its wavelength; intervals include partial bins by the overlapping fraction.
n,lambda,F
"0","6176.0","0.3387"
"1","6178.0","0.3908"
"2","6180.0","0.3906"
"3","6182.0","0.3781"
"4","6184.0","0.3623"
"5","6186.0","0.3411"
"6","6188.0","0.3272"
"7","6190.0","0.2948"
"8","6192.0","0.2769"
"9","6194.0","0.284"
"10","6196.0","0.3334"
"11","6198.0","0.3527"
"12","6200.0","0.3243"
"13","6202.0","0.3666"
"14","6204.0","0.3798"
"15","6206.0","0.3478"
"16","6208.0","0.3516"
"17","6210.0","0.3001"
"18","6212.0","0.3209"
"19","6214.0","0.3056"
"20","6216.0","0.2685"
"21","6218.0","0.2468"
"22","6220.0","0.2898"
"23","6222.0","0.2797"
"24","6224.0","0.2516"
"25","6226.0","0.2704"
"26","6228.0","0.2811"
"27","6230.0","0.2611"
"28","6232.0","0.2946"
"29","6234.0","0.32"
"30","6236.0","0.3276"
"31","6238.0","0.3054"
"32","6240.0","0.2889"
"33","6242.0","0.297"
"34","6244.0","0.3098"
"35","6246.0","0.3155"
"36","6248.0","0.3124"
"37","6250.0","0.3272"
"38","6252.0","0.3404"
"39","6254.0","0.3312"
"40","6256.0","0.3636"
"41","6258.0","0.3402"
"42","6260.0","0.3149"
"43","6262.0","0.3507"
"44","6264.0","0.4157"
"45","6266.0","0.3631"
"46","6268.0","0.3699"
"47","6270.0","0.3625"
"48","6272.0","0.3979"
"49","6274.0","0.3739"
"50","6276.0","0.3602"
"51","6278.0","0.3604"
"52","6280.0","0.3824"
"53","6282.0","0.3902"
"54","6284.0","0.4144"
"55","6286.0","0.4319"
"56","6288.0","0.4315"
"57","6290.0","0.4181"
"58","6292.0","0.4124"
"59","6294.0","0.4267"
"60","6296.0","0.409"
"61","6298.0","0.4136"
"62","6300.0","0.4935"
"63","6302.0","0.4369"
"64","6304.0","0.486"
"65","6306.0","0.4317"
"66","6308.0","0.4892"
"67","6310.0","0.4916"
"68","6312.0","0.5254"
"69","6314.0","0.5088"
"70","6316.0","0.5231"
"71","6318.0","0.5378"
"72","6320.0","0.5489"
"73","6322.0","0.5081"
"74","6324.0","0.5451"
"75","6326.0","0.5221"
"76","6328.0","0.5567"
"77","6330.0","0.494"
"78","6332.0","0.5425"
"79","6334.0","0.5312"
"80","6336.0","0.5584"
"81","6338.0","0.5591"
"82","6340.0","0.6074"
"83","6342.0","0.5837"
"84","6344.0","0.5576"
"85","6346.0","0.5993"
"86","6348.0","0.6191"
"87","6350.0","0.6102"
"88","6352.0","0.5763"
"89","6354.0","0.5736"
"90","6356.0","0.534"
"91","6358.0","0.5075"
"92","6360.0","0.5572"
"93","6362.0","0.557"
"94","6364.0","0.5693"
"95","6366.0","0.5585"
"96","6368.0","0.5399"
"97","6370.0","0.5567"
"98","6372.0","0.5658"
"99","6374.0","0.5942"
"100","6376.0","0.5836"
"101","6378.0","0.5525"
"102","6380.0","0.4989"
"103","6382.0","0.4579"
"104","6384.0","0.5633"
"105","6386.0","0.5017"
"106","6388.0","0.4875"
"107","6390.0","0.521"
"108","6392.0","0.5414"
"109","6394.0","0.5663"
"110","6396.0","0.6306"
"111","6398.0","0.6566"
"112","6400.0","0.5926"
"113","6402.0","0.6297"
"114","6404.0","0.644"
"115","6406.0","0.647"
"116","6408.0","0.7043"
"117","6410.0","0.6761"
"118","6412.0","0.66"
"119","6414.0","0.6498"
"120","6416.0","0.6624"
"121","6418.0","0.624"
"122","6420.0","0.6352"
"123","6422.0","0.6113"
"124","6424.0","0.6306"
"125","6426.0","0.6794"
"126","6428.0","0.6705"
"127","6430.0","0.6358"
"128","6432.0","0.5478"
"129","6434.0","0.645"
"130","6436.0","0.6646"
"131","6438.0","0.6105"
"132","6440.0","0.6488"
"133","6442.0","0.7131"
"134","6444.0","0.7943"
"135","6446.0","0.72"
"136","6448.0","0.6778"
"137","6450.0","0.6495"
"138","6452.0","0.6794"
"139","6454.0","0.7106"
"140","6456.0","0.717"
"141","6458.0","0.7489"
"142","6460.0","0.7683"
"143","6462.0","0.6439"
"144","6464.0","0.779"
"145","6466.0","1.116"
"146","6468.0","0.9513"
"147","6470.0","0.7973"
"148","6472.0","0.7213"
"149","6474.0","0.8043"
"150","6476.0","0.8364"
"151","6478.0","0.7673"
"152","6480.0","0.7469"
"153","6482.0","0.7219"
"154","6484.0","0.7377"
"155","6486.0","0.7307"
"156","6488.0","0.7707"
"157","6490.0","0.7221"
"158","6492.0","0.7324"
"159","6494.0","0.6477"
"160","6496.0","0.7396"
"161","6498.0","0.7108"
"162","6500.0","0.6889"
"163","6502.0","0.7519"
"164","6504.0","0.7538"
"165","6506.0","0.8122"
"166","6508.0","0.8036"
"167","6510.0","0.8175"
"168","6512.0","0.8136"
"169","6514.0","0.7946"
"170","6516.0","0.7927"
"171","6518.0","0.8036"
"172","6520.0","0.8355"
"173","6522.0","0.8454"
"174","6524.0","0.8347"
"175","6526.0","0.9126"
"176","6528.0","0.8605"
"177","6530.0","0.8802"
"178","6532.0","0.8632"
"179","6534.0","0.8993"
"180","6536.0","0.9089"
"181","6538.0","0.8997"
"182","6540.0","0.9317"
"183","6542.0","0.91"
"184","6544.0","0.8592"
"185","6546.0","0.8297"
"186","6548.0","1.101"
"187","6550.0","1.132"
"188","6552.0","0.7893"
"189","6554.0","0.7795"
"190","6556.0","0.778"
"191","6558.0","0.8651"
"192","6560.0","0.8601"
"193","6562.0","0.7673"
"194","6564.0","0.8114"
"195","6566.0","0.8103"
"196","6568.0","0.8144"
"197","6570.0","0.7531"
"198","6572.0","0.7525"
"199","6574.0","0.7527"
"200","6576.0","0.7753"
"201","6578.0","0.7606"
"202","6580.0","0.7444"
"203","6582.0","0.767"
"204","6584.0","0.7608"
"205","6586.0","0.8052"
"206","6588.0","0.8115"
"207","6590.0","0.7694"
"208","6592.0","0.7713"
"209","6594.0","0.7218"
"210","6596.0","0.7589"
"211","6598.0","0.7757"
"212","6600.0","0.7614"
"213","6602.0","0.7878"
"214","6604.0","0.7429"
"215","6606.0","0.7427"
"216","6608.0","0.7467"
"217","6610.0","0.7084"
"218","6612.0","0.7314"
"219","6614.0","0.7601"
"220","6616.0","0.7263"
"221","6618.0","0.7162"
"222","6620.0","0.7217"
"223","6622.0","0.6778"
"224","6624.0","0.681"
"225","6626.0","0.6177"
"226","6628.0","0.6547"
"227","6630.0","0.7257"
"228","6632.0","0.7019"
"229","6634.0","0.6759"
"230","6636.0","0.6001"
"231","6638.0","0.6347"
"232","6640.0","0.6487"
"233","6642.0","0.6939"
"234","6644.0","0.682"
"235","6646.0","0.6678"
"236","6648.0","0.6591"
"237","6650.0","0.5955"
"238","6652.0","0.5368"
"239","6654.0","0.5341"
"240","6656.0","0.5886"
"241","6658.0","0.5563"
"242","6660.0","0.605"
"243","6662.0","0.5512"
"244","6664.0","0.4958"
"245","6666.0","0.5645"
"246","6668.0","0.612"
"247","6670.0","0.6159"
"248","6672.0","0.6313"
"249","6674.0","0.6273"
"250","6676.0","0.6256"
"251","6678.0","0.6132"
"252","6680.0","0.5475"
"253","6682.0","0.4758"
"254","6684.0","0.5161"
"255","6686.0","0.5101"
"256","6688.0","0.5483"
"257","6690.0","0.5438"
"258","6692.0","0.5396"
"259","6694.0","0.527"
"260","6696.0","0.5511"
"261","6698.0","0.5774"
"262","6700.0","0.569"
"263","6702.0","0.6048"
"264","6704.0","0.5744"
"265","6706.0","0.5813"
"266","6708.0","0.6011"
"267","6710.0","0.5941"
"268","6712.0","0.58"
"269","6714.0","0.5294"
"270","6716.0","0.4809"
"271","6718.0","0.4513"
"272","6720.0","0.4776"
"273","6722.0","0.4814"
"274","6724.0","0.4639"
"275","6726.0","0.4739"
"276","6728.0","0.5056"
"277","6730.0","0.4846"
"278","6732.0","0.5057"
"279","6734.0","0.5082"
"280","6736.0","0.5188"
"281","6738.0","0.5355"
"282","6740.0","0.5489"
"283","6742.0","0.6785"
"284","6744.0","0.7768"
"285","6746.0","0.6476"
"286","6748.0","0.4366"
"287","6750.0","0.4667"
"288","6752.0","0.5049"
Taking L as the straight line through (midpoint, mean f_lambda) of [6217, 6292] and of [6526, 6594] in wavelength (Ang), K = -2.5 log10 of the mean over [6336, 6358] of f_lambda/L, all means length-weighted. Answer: -0.182 mag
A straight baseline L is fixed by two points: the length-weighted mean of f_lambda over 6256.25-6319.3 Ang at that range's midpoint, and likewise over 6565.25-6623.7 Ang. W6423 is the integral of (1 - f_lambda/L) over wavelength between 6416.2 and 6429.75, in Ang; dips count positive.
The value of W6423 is -1.8 Ang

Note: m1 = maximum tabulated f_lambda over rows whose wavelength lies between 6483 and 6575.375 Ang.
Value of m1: 1.132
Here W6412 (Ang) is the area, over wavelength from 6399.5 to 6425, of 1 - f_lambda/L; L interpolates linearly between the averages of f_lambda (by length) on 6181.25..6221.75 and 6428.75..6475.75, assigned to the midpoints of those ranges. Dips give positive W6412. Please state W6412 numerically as 0.7 Ang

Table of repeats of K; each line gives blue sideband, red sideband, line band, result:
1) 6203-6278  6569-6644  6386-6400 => -0.149 mag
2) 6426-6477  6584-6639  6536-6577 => -0.172 mag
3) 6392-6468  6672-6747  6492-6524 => -0.202 mag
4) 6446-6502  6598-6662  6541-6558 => -0.246 mag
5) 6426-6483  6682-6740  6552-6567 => -0.240 mag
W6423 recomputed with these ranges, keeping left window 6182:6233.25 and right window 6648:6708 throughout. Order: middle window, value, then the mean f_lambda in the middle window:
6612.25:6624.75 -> -4.20 Ang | 0.716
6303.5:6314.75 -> -3.77 Ang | 0.488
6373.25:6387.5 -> -4.53 Ang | 0.533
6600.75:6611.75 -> -4.50 Ang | 0.745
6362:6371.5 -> -3.81 Ang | 0.557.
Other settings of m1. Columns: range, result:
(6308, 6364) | 0.6191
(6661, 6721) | 0.6313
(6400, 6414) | 0.7043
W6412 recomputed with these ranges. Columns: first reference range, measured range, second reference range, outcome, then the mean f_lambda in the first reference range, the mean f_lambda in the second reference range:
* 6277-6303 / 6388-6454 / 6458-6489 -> 4.0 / 0.417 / 0.791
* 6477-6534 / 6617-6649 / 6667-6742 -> -2.1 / 0.784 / 0.546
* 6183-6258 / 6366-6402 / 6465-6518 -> 2.4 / 0.313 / 0.781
